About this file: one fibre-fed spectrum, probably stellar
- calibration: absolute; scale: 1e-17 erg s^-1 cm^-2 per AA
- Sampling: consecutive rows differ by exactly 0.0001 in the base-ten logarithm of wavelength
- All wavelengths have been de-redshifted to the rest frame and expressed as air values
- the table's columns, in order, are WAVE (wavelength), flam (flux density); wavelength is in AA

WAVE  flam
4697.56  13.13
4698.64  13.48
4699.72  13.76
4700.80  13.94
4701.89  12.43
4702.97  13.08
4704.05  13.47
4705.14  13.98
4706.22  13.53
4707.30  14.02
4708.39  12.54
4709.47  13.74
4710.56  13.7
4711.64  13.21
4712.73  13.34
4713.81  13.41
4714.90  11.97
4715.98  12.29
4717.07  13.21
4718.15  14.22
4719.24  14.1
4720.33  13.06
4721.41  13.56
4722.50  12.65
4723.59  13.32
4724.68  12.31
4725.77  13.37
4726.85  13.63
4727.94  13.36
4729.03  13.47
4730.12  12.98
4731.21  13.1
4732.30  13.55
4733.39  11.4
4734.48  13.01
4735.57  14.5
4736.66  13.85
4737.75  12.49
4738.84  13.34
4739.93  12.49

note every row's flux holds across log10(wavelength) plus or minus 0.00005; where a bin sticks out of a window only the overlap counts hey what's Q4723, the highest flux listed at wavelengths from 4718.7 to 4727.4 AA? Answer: 14.1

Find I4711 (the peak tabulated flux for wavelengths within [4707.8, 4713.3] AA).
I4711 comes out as 13.74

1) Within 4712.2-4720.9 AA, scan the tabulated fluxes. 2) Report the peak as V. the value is 14.22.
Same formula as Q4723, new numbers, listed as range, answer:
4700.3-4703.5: 13.94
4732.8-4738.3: 14.5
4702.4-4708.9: 14.02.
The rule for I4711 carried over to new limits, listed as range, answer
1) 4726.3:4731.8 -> 13.63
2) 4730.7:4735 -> 13.55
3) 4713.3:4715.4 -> 13.41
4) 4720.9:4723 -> 13.56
